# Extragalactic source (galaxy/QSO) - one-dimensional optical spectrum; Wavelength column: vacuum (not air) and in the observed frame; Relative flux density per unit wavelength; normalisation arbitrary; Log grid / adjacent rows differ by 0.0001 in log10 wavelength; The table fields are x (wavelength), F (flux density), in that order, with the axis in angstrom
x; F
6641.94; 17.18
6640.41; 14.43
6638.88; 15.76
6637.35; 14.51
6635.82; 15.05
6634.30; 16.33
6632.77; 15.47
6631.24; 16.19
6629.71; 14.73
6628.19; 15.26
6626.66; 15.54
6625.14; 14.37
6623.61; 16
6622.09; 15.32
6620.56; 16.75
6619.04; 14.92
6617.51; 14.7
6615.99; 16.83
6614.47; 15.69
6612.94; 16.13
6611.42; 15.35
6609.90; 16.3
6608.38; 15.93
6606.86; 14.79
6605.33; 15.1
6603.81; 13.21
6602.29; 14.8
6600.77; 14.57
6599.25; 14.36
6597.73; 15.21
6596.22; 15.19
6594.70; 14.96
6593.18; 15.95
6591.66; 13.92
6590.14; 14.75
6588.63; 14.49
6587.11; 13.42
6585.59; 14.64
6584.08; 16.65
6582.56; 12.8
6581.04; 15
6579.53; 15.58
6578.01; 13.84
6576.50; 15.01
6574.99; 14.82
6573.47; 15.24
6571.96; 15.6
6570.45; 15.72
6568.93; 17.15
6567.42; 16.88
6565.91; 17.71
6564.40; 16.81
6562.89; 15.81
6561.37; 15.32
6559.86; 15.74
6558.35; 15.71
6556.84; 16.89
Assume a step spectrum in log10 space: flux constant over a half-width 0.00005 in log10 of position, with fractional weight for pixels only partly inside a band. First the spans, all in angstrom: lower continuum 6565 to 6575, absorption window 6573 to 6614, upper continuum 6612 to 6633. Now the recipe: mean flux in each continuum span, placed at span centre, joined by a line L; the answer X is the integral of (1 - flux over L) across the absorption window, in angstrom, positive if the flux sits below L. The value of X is 2.7 angstrom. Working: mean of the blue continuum 16.3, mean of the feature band 14.9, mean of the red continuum 15.6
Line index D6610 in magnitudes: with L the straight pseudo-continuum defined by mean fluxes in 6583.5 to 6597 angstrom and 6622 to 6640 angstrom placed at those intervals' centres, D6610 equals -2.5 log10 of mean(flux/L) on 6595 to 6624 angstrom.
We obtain -0.01 mag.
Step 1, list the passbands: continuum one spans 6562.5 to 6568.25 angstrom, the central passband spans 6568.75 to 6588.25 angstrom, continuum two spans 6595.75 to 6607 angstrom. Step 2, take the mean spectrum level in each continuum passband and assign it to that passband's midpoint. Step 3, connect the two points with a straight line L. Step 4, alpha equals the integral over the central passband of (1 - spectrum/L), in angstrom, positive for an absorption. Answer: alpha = 1.3 angstrom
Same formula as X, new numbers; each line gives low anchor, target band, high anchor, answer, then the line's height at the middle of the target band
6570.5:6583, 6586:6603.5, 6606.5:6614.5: 0.8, 15.3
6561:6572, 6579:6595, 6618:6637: 1.4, 16.1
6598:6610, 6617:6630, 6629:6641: -0.2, 15.1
